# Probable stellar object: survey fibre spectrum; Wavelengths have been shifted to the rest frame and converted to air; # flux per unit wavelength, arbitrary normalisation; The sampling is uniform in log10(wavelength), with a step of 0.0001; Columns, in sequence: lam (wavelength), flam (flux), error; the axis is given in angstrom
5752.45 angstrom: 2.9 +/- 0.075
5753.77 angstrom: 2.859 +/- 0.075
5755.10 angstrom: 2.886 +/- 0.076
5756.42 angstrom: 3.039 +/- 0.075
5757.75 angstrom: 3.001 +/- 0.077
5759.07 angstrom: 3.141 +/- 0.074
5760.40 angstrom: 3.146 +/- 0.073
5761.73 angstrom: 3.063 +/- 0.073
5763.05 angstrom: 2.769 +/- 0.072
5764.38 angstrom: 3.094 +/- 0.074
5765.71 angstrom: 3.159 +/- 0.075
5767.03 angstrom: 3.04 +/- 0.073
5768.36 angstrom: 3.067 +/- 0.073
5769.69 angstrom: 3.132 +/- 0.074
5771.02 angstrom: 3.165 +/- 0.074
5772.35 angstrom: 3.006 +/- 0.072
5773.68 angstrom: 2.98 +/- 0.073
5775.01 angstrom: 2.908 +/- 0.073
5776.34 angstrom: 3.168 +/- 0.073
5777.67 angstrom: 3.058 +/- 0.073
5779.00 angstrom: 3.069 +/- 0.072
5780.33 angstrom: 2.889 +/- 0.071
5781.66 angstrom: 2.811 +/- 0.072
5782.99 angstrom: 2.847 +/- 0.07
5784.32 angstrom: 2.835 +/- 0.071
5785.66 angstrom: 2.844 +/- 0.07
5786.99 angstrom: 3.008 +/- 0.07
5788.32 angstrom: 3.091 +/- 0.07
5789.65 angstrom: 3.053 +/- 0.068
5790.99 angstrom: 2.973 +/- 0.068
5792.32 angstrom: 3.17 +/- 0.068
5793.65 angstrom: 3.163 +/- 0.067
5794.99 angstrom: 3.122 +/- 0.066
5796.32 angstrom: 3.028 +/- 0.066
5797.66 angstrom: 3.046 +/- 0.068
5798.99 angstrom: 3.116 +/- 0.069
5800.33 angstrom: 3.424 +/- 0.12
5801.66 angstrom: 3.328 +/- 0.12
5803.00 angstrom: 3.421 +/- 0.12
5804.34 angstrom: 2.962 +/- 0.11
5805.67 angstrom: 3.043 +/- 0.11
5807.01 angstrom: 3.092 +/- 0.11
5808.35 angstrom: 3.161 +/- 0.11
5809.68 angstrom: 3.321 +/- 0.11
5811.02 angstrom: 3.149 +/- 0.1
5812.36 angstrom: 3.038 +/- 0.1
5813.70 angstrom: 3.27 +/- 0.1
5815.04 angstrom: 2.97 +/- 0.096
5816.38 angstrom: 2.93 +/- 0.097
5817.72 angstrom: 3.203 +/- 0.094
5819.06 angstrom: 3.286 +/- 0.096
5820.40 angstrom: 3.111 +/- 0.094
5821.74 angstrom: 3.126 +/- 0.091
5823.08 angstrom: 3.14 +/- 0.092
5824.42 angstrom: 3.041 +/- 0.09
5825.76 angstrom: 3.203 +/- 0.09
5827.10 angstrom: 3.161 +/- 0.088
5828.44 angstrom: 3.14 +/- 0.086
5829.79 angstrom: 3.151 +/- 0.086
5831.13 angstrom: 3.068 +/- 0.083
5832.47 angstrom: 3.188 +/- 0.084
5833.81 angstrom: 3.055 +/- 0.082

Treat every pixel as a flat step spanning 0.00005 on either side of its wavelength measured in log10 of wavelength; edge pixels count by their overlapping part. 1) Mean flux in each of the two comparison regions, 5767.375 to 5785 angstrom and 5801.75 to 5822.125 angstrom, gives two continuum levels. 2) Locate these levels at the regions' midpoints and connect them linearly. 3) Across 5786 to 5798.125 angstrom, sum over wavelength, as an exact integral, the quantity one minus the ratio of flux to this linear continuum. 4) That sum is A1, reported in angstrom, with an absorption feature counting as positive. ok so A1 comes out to 0.0 angstrom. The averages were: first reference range 2.99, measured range 3.07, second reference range 3.14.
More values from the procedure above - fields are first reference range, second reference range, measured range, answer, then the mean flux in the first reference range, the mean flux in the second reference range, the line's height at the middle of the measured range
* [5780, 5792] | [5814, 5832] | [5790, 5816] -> -1.1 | 2.94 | 3.12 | 3.02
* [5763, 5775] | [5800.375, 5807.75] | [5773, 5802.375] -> 0.8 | 3.05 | 3.19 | 3.13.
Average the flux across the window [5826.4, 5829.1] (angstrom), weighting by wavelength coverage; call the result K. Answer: 3.16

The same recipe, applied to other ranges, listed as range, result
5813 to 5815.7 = 3.12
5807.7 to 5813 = 3.17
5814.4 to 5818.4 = 3.03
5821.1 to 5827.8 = 3.14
